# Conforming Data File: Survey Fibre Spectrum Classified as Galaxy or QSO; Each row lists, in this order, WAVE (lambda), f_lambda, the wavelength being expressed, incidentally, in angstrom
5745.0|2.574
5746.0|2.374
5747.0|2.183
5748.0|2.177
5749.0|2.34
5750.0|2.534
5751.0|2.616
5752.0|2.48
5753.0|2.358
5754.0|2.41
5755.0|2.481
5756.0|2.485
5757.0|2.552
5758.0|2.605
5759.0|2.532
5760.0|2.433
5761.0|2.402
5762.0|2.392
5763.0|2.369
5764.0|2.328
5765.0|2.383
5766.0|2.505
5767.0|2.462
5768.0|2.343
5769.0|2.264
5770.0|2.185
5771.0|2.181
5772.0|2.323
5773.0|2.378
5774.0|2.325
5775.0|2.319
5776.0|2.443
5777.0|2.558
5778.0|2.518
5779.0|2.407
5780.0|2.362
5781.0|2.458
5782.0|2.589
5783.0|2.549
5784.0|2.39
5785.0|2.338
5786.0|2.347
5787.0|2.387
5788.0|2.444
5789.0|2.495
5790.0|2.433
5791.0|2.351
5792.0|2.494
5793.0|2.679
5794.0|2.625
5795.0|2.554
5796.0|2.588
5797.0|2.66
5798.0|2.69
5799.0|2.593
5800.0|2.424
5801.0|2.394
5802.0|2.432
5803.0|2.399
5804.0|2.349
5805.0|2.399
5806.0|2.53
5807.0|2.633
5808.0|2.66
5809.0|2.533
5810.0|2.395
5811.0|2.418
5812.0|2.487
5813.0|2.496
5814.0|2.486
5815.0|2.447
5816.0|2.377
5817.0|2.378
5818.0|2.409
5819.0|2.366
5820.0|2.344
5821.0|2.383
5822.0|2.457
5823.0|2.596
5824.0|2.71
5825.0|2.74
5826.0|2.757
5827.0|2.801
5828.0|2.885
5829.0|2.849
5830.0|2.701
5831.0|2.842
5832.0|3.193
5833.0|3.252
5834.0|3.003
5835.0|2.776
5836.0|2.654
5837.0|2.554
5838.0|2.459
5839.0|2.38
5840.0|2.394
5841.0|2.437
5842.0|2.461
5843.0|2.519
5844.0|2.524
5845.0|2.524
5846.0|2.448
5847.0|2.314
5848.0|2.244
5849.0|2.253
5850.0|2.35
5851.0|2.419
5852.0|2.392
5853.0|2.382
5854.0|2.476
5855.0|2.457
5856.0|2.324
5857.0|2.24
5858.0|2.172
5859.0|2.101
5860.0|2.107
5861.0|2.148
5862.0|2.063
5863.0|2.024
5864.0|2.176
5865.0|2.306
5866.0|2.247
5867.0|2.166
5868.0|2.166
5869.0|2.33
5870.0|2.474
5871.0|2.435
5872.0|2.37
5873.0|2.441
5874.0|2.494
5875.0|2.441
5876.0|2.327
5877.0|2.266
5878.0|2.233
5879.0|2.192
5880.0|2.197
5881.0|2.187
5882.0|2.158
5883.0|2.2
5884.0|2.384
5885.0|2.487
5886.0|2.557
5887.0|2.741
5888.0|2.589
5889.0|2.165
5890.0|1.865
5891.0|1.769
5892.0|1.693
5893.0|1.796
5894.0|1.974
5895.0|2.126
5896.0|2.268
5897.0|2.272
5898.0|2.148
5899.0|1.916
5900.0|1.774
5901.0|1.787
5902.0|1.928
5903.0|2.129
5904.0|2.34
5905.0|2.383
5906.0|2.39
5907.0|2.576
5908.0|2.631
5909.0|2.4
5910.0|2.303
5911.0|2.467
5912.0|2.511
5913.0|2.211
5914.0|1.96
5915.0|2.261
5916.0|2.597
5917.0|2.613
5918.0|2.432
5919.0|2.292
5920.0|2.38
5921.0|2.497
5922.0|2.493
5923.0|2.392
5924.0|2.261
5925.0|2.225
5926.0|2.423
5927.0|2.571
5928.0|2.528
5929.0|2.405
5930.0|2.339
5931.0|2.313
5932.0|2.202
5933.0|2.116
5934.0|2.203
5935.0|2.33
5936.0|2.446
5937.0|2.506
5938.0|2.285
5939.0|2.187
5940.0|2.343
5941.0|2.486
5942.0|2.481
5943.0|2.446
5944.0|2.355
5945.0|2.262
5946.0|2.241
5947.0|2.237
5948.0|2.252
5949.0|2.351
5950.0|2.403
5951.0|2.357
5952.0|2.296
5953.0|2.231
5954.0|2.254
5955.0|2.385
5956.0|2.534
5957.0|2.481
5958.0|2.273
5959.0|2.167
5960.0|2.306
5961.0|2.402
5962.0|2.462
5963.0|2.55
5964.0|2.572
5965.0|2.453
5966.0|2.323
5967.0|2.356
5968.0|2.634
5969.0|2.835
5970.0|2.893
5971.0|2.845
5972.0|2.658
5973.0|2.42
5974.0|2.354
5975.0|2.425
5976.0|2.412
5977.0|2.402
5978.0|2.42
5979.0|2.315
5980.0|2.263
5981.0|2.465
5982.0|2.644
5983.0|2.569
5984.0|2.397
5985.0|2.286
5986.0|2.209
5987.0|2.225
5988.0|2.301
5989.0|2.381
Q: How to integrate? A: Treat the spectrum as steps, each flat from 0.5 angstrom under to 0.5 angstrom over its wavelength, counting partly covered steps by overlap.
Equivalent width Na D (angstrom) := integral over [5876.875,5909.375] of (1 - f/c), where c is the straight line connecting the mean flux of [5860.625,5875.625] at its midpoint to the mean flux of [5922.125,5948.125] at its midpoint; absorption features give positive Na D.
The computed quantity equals 1.58 angstrom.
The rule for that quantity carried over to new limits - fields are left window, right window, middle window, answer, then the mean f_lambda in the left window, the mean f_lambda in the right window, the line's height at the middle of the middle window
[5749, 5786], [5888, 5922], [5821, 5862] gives -3.8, 2.42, 2.22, 2.31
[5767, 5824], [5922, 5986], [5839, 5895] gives 3.3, 2.45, 2.4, 2.43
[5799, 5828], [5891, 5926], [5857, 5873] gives 0.9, 2.5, 2.24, 2.36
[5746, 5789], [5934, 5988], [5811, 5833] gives -1.9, 2.41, 2.41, 2.41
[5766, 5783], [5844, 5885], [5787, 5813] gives -1.5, 2.39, 2.3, 2.36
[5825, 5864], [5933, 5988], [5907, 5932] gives 0.4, 2.5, 2.4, 2.43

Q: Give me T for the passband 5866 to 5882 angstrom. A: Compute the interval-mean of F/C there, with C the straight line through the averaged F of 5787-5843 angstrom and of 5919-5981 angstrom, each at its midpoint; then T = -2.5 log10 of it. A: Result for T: 0.08 mag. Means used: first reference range 2.57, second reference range 2.4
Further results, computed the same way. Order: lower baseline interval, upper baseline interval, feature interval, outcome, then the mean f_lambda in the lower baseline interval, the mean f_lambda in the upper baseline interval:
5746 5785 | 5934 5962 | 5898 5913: 0.053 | 2.41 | 2.34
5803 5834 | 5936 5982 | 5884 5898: 0.149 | 2.6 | 2.42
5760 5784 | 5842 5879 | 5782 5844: -0.087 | 2.39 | 2.32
